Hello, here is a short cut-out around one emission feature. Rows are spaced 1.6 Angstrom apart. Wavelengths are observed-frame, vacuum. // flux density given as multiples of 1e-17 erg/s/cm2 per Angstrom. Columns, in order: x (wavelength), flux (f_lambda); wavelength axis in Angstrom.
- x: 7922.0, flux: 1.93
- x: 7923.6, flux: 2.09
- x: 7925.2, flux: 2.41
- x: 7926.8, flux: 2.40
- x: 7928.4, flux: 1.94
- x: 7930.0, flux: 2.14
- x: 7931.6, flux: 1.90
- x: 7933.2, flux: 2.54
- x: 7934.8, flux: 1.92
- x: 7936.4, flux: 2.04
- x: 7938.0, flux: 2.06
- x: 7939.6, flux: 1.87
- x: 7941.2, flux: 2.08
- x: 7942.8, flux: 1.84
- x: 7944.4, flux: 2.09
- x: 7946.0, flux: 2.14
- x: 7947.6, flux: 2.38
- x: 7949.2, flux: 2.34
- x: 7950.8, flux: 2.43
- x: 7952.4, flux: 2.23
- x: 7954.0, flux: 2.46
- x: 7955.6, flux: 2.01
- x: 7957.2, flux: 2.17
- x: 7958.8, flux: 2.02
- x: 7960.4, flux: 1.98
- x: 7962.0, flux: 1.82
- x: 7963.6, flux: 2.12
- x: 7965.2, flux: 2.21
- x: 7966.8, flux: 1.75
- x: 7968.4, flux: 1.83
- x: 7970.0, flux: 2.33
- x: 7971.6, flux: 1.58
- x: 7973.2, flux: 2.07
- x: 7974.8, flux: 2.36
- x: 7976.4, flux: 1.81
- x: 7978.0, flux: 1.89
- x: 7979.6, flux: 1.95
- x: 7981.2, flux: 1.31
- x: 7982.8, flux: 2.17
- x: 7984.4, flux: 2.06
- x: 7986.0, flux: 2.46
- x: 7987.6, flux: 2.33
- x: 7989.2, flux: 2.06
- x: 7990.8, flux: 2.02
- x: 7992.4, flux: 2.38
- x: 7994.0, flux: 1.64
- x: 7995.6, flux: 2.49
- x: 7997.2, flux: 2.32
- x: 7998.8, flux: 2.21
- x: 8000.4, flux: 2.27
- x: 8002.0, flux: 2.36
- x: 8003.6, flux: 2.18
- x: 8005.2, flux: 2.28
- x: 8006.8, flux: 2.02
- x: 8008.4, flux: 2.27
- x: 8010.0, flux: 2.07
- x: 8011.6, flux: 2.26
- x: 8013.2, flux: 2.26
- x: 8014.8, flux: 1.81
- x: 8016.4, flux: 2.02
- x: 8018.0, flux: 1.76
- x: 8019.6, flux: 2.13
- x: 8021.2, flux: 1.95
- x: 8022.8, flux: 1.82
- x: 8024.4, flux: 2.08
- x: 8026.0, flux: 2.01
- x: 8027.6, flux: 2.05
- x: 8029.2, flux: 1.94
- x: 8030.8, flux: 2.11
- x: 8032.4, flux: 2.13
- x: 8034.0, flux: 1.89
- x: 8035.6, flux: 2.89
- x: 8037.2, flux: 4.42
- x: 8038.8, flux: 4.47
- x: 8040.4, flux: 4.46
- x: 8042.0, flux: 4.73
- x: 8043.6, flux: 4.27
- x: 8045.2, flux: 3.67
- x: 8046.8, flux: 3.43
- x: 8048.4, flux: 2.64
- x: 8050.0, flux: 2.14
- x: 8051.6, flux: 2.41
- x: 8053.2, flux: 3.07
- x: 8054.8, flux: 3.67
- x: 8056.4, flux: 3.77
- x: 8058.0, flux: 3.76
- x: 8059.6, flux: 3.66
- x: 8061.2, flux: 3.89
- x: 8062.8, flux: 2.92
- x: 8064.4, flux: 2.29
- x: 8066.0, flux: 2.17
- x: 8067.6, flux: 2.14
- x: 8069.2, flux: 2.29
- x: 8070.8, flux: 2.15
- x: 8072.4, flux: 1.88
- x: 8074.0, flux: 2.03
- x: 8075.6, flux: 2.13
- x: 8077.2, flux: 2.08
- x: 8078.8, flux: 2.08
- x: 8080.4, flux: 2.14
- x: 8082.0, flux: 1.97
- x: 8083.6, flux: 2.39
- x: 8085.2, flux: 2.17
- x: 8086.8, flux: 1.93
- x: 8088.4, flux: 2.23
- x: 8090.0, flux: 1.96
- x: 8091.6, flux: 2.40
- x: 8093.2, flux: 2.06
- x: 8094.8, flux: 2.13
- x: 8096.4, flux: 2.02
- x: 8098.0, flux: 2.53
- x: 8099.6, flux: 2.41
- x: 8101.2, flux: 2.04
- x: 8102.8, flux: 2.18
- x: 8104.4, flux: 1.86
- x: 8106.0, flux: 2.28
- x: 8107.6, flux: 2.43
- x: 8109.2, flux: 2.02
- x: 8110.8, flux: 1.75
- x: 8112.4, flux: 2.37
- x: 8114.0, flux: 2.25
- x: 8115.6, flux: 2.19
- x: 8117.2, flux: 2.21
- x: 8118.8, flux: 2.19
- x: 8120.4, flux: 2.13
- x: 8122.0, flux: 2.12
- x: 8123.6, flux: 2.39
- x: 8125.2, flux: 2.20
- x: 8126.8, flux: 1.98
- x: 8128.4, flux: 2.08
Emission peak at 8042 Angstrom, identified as [S II]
